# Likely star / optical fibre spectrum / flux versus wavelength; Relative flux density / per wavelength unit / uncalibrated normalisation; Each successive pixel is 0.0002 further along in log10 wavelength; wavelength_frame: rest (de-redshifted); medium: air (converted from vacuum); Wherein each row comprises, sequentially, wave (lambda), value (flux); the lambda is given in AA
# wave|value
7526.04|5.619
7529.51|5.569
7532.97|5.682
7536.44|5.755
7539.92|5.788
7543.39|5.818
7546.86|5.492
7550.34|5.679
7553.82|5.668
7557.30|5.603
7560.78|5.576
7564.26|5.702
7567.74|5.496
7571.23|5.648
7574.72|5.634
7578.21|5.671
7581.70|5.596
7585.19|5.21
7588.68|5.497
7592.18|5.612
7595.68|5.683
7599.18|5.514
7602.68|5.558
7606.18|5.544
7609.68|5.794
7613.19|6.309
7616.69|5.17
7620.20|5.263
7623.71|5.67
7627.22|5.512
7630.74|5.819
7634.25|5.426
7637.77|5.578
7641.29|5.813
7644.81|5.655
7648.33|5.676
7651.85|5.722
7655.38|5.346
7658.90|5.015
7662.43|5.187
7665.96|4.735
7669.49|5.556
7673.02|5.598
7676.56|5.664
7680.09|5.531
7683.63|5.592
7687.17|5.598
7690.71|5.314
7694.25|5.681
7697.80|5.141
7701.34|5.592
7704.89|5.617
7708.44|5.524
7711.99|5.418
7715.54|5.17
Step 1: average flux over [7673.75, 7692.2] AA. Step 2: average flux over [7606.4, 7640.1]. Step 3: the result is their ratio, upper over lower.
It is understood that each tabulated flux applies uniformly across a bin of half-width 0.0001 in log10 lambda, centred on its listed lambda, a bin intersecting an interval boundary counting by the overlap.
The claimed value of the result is 0.99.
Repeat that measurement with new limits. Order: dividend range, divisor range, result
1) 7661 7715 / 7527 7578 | 0.96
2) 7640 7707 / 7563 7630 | 0.98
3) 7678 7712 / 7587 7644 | 0.98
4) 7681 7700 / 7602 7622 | 0.98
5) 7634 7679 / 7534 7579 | 0.97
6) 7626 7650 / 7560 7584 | 1.01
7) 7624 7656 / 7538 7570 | 1.00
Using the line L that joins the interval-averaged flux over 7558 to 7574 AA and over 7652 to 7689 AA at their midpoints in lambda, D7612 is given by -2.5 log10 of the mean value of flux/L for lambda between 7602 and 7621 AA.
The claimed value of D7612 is -0.02 mag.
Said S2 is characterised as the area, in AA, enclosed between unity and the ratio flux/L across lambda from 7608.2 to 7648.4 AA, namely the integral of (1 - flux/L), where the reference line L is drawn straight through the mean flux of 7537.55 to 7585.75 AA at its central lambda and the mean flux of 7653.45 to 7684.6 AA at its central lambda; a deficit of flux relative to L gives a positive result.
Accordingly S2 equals -1.3 AA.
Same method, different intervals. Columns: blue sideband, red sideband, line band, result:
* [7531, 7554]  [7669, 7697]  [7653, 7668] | 1.3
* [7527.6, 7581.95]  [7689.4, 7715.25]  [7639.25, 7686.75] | 0.3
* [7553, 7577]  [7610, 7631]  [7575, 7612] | 0.2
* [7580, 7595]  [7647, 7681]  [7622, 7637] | -0.5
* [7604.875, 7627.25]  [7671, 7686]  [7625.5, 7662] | 0.4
